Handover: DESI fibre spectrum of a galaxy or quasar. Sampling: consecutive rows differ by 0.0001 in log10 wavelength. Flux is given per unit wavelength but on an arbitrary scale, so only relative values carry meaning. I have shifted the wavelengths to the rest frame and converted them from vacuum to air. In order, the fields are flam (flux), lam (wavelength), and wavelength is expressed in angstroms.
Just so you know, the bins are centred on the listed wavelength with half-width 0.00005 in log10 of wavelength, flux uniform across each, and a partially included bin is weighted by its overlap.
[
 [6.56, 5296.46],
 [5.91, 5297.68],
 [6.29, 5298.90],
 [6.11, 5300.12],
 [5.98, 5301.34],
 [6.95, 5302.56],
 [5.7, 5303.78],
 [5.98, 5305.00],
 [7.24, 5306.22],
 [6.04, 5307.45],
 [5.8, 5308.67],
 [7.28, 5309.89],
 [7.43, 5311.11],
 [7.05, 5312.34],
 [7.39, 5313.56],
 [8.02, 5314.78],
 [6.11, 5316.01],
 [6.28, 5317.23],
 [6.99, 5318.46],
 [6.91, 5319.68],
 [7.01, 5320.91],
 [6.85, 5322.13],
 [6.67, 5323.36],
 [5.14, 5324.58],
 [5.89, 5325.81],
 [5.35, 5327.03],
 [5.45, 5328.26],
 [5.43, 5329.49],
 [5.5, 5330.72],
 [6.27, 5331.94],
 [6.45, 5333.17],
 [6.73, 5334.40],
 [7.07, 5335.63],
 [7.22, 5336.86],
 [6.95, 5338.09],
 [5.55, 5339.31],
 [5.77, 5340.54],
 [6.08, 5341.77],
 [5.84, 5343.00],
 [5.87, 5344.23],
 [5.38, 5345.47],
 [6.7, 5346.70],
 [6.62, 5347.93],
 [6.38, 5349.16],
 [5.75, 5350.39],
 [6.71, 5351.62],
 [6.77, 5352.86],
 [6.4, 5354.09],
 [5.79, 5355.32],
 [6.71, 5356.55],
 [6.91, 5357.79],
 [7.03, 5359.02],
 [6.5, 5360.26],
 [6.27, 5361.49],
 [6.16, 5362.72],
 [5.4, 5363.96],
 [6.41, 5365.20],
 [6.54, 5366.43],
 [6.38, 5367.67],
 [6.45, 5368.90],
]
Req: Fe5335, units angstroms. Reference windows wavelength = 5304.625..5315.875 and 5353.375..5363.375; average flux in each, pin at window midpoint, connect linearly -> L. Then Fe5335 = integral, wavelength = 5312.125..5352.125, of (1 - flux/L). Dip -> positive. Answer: 2.2 angstroms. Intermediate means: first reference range 6.9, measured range 6.34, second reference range 6.47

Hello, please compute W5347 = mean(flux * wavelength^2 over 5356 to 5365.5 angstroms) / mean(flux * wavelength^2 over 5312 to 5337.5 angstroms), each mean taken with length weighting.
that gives 1.0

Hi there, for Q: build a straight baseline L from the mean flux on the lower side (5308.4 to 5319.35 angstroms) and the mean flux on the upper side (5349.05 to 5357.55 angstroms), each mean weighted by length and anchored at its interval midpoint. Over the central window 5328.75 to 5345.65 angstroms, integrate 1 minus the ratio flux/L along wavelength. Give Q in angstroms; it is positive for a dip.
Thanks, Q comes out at 1.2 angstroms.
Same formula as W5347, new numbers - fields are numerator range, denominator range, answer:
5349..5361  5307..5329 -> 1.01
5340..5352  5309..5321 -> 0.88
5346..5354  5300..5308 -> 1.05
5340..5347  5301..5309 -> 0.96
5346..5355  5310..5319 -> 0.93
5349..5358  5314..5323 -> 0.94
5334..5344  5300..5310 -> 1.02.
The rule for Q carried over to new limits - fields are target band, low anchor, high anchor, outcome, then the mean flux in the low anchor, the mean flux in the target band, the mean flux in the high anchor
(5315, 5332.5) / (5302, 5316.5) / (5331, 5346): 0.9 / 6.75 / 6.17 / 6.25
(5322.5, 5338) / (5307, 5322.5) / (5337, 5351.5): 0.8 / 6.87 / 6.14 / 6.14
